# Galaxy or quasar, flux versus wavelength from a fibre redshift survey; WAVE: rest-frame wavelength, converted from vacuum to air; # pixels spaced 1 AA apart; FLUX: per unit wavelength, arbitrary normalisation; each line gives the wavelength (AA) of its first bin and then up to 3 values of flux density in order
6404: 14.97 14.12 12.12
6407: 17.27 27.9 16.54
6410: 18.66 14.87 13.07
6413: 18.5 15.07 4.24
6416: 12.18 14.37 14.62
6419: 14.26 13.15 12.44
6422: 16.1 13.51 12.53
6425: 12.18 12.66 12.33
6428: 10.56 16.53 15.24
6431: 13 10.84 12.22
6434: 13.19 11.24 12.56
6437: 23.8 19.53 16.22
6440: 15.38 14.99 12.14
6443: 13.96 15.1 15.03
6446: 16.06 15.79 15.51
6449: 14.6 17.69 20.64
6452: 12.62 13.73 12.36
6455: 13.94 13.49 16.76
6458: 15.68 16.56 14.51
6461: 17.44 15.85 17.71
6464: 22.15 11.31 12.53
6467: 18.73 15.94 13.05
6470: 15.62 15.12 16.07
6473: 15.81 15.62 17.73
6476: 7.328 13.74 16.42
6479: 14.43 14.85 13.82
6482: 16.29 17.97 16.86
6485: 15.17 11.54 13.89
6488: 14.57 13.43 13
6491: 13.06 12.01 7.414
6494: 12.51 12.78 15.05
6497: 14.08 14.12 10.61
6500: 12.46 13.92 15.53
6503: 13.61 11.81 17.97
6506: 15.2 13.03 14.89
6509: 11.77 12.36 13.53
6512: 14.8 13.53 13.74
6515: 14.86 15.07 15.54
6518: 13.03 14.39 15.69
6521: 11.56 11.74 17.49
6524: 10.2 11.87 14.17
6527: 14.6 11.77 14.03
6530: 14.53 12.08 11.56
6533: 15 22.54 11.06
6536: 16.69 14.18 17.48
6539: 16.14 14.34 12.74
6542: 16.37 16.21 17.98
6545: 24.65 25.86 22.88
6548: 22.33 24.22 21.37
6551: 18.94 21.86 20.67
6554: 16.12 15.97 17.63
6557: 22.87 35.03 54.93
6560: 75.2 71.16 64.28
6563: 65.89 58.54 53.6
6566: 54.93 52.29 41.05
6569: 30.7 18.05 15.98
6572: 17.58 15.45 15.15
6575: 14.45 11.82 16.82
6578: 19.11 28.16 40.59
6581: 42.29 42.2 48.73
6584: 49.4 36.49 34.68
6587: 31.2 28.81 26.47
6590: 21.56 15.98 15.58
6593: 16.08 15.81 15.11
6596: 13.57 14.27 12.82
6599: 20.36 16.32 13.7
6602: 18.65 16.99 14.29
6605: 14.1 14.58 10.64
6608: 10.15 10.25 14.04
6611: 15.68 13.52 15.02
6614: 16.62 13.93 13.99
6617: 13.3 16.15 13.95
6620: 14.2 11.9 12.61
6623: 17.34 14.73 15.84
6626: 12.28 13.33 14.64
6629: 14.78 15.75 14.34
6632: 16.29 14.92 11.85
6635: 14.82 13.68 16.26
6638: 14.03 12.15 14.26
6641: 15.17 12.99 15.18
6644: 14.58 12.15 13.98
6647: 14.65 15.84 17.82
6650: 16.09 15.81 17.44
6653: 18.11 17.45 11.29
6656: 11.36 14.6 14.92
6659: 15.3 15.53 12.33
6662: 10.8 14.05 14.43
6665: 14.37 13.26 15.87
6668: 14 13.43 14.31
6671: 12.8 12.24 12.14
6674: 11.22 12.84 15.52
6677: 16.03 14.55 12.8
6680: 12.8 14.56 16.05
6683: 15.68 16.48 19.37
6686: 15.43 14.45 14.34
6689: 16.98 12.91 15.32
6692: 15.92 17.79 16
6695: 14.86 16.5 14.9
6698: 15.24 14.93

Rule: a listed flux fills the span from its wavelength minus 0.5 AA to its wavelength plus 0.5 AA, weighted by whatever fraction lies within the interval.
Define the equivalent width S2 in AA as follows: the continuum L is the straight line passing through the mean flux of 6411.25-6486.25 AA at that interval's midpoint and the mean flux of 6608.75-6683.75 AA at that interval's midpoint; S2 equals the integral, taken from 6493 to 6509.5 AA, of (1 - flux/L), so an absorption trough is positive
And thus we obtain 1.22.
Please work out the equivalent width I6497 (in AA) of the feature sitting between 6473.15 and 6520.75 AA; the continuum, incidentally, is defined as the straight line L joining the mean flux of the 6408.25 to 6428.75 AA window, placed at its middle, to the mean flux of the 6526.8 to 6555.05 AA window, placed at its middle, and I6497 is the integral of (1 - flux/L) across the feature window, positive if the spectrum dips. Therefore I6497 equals 6.4 AA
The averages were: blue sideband 13.8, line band 13.9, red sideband 17.4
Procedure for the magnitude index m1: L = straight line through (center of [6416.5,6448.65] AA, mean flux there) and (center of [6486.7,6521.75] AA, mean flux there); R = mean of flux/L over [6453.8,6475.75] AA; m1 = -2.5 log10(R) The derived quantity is -0.120 mag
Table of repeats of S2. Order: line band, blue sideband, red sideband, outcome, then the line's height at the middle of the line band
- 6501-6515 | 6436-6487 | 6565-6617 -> 3.1 AA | 18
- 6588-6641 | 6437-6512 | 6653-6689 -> -2.2 AA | 14.4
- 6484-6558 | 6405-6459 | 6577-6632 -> 7.7 AA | 17.1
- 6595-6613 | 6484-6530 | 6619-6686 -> -0.3 AA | 14.1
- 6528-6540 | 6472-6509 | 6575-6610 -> 1.8 AA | 17.4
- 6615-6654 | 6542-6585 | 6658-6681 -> 9.7 AA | 19.9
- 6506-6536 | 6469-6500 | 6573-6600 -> 6.5 AA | 17.8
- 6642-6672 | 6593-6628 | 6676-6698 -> 1.1 AA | 15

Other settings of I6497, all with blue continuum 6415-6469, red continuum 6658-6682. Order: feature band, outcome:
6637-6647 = -0.1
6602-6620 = -0.1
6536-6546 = -2.0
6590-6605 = -1.9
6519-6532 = 1.0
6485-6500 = 1.7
